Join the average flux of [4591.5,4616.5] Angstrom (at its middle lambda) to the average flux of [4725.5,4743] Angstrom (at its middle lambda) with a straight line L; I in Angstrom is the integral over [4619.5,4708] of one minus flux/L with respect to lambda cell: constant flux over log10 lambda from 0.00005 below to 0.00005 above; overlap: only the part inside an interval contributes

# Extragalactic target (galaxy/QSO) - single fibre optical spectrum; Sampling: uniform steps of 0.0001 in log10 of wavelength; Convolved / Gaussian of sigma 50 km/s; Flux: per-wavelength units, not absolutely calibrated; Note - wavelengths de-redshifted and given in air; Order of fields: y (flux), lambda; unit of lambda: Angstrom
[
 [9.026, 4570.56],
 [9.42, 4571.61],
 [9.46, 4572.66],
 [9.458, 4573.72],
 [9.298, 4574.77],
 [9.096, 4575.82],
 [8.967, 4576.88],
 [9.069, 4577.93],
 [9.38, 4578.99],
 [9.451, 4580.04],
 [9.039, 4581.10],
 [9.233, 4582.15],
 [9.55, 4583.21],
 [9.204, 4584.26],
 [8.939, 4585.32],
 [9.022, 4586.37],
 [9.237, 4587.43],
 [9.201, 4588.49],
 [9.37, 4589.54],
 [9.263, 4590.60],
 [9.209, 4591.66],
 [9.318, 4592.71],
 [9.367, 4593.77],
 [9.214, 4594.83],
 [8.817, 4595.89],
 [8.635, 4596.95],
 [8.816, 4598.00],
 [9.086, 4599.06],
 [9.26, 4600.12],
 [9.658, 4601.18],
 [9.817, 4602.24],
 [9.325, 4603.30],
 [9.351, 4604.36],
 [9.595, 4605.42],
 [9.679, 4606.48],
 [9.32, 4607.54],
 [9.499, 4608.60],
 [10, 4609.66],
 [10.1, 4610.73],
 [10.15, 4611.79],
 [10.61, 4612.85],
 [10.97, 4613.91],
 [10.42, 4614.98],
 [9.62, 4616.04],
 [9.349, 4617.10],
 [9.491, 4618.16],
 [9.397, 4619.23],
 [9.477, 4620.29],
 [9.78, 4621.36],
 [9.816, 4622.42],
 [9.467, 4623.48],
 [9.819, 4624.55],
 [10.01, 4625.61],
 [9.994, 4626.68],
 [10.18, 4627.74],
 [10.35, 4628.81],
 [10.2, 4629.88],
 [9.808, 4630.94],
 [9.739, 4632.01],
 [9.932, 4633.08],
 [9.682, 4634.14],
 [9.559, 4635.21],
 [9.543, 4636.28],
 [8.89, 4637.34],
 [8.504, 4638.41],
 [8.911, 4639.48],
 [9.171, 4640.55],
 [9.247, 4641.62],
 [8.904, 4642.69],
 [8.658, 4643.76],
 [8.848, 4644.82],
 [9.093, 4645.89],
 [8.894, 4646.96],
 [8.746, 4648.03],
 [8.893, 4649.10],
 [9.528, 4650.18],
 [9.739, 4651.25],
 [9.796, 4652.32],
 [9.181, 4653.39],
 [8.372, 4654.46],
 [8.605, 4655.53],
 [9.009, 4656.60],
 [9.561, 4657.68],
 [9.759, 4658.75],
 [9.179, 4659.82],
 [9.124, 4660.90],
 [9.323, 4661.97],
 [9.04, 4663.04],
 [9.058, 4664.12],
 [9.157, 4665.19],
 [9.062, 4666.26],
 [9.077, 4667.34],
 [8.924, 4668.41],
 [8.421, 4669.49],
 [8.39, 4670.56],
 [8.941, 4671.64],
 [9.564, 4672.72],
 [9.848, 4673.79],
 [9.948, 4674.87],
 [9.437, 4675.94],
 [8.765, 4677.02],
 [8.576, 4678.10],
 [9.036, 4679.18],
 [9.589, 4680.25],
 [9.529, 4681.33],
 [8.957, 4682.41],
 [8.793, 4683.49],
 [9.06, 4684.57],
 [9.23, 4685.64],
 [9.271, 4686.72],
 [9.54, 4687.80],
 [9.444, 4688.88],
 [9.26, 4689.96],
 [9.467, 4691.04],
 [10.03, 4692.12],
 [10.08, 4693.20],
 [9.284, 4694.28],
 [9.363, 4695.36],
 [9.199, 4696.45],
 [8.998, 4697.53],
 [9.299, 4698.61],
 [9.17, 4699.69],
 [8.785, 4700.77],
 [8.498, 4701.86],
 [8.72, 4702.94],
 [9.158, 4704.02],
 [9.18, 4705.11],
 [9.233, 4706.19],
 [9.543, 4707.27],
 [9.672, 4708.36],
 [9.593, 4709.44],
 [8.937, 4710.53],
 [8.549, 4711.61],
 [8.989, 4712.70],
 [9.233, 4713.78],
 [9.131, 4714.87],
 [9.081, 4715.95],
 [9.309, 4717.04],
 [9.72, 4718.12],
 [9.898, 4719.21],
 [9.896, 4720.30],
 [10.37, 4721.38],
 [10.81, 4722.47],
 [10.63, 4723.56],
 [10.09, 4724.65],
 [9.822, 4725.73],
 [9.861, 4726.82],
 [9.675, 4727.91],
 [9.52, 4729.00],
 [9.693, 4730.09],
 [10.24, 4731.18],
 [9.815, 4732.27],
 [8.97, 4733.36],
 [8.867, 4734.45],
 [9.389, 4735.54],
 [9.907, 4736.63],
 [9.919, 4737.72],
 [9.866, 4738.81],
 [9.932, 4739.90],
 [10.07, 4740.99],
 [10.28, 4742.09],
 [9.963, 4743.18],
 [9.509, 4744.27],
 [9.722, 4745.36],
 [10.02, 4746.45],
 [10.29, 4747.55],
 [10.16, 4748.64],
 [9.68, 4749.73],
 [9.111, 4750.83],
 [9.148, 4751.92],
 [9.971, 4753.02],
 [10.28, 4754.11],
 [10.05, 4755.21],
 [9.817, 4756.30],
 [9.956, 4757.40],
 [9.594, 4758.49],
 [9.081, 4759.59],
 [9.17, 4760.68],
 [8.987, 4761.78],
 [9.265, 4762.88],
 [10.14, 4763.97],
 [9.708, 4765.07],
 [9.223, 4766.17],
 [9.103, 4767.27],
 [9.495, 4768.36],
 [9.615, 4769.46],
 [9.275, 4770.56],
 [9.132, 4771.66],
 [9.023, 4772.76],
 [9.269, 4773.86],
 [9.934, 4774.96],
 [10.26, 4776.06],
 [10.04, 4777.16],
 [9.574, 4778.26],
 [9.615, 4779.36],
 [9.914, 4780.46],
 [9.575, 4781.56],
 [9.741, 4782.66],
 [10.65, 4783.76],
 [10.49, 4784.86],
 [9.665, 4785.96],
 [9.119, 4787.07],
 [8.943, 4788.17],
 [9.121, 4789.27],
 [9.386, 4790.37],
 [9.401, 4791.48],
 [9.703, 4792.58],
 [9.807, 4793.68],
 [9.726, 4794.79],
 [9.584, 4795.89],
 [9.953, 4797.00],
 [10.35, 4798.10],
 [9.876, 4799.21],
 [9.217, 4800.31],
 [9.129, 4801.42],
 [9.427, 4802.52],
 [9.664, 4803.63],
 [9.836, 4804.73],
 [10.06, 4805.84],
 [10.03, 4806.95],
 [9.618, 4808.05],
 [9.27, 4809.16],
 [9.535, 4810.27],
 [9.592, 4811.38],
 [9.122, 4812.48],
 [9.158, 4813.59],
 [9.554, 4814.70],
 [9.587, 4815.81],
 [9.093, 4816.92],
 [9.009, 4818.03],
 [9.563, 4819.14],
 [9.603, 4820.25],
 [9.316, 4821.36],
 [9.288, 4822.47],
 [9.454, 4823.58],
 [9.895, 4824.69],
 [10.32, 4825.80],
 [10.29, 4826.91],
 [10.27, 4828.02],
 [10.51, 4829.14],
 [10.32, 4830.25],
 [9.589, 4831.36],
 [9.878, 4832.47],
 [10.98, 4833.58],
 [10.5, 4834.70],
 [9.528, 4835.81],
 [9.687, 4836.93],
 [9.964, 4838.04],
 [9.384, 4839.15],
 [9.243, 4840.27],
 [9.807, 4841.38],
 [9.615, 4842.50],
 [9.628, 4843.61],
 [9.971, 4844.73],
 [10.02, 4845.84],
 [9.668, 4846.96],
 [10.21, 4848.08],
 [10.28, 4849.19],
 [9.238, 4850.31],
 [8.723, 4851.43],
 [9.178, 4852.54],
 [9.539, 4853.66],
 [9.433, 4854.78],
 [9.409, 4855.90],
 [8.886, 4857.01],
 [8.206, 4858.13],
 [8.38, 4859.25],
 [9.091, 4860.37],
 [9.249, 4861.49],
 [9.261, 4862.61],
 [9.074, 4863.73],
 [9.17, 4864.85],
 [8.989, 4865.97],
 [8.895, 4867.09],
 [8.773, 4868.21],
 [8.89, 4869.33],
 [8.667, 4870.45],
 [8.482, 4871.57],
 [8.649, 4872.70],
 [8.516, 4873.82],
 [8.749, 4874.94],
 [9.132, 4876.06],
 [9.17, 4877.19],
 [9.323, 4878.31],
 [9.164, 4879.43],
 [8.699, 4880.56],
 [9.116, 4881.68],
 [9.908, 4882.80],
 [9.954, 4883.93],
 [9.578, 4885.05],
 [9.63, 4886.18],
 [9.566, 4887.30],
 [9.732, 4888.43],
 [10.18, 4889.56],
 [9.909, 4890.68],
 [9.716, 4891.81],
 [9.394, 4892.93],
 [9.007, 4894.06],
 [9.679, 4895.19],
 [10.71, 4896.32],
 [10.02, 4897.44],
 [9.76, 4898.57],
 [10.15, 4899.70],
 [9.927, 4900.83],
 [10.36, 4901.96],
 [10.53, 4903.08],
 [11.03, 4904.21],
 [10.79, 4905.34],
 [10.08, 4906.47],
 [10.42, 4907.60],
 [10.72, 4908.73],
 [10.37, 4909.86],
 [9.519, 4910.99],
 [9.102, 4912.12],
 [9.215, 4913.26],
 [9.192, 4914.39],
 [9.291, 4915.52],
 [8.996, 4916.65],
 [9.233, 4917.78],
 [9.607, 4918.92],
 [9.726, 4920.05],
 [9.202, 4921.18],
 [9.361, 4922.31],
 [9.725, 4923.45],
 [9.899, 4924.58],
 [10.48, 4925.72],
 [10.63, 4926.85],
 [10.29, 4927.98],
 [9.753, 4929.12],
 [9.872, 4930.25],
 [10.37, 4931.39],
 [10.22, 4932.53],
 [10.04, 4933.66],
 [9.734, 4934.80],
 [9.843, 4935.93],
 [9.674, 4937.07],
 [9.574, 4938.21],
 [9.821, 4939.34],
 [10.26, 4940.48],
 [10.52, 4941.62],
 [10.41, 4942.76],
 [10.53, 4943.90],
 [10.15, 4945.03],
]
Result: 3.4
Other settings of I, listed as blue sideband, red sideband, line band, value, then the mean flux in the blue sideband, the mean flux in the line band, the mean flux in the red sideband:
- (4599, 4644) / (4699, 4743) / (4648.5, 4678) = 1.4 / 9.65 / 9.16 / 9.55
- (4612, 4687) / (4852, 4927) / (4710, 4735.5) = -0.6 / 9.36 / 9.61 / 9.49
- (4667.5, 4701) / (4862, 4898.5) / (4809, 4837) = -1.3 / 9.24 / 9.73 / 9.31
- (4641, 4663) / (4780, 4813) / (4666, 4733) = -0.6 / 9.12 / 9.37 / 9.65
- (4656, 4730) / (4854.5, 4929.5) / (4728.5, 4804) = -2.0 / 9.34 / 9.65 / 9.52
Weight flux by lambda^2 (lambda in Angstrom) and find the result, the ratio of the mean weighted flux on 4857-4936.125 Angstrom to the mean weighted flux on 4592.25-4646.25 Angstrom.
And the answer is 1.13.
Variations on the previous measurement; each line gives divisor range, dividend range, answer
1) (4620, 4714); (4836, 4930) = 1.13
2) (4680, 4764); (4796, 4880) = 1.04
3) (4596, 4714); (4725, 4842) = 1.09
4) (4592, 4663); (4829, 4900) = 1.11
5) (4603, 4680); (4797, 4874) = 1.10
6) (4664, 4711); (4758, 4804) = 1.08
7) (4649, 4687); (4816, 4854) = 1.14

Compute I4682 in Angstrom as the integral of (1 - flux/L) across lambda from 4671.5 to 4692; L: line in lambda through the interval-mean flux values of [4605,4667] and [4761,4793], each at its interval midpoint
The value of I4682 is 0.4 Angstrom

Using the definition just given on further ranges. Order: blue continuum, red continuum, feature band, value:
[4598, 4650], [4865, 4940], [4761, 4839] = -0.4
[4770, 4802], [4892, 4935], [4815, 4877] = 2.1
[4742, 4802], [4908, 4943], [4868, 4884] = 1.3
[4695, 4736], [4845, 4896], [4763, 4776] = -0.1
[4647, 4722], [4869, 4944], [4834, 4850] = -0.4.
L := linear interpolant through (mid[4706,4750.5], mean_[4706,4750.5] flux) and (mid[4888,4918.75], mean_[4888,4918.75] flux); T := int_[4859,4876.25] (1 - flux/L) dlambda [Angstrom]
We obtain 1.7 Angstrom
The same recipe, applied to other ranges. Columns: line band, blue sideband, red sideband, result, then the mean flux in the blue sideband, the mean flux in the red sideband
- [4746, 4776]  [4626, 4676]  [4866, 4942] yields -0.4 Angstrom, 9.27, 9.67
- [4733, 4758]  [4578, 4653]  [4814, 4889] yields -0.9 Angstrom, 9.46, 9.44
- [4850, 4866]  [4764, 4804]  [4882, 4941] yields 1.2 Angstrom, 9.61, 9.88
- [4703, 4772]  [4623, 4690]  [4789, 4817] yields -1.3 Angstrom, 9.27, 9.58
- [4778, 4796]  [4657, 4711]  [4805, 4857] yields -0.2 Angstrom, 9.22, 9.69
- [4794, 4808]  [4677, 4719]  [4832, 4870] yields -0.6 Angstrom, 9.22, 9.43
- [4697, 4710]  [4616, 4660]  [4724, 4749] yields 0.7 Angstrom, 9.4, 9.81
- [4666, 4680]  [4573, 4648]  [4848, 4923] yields 0.5 Angstrom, 9.44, 9.46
